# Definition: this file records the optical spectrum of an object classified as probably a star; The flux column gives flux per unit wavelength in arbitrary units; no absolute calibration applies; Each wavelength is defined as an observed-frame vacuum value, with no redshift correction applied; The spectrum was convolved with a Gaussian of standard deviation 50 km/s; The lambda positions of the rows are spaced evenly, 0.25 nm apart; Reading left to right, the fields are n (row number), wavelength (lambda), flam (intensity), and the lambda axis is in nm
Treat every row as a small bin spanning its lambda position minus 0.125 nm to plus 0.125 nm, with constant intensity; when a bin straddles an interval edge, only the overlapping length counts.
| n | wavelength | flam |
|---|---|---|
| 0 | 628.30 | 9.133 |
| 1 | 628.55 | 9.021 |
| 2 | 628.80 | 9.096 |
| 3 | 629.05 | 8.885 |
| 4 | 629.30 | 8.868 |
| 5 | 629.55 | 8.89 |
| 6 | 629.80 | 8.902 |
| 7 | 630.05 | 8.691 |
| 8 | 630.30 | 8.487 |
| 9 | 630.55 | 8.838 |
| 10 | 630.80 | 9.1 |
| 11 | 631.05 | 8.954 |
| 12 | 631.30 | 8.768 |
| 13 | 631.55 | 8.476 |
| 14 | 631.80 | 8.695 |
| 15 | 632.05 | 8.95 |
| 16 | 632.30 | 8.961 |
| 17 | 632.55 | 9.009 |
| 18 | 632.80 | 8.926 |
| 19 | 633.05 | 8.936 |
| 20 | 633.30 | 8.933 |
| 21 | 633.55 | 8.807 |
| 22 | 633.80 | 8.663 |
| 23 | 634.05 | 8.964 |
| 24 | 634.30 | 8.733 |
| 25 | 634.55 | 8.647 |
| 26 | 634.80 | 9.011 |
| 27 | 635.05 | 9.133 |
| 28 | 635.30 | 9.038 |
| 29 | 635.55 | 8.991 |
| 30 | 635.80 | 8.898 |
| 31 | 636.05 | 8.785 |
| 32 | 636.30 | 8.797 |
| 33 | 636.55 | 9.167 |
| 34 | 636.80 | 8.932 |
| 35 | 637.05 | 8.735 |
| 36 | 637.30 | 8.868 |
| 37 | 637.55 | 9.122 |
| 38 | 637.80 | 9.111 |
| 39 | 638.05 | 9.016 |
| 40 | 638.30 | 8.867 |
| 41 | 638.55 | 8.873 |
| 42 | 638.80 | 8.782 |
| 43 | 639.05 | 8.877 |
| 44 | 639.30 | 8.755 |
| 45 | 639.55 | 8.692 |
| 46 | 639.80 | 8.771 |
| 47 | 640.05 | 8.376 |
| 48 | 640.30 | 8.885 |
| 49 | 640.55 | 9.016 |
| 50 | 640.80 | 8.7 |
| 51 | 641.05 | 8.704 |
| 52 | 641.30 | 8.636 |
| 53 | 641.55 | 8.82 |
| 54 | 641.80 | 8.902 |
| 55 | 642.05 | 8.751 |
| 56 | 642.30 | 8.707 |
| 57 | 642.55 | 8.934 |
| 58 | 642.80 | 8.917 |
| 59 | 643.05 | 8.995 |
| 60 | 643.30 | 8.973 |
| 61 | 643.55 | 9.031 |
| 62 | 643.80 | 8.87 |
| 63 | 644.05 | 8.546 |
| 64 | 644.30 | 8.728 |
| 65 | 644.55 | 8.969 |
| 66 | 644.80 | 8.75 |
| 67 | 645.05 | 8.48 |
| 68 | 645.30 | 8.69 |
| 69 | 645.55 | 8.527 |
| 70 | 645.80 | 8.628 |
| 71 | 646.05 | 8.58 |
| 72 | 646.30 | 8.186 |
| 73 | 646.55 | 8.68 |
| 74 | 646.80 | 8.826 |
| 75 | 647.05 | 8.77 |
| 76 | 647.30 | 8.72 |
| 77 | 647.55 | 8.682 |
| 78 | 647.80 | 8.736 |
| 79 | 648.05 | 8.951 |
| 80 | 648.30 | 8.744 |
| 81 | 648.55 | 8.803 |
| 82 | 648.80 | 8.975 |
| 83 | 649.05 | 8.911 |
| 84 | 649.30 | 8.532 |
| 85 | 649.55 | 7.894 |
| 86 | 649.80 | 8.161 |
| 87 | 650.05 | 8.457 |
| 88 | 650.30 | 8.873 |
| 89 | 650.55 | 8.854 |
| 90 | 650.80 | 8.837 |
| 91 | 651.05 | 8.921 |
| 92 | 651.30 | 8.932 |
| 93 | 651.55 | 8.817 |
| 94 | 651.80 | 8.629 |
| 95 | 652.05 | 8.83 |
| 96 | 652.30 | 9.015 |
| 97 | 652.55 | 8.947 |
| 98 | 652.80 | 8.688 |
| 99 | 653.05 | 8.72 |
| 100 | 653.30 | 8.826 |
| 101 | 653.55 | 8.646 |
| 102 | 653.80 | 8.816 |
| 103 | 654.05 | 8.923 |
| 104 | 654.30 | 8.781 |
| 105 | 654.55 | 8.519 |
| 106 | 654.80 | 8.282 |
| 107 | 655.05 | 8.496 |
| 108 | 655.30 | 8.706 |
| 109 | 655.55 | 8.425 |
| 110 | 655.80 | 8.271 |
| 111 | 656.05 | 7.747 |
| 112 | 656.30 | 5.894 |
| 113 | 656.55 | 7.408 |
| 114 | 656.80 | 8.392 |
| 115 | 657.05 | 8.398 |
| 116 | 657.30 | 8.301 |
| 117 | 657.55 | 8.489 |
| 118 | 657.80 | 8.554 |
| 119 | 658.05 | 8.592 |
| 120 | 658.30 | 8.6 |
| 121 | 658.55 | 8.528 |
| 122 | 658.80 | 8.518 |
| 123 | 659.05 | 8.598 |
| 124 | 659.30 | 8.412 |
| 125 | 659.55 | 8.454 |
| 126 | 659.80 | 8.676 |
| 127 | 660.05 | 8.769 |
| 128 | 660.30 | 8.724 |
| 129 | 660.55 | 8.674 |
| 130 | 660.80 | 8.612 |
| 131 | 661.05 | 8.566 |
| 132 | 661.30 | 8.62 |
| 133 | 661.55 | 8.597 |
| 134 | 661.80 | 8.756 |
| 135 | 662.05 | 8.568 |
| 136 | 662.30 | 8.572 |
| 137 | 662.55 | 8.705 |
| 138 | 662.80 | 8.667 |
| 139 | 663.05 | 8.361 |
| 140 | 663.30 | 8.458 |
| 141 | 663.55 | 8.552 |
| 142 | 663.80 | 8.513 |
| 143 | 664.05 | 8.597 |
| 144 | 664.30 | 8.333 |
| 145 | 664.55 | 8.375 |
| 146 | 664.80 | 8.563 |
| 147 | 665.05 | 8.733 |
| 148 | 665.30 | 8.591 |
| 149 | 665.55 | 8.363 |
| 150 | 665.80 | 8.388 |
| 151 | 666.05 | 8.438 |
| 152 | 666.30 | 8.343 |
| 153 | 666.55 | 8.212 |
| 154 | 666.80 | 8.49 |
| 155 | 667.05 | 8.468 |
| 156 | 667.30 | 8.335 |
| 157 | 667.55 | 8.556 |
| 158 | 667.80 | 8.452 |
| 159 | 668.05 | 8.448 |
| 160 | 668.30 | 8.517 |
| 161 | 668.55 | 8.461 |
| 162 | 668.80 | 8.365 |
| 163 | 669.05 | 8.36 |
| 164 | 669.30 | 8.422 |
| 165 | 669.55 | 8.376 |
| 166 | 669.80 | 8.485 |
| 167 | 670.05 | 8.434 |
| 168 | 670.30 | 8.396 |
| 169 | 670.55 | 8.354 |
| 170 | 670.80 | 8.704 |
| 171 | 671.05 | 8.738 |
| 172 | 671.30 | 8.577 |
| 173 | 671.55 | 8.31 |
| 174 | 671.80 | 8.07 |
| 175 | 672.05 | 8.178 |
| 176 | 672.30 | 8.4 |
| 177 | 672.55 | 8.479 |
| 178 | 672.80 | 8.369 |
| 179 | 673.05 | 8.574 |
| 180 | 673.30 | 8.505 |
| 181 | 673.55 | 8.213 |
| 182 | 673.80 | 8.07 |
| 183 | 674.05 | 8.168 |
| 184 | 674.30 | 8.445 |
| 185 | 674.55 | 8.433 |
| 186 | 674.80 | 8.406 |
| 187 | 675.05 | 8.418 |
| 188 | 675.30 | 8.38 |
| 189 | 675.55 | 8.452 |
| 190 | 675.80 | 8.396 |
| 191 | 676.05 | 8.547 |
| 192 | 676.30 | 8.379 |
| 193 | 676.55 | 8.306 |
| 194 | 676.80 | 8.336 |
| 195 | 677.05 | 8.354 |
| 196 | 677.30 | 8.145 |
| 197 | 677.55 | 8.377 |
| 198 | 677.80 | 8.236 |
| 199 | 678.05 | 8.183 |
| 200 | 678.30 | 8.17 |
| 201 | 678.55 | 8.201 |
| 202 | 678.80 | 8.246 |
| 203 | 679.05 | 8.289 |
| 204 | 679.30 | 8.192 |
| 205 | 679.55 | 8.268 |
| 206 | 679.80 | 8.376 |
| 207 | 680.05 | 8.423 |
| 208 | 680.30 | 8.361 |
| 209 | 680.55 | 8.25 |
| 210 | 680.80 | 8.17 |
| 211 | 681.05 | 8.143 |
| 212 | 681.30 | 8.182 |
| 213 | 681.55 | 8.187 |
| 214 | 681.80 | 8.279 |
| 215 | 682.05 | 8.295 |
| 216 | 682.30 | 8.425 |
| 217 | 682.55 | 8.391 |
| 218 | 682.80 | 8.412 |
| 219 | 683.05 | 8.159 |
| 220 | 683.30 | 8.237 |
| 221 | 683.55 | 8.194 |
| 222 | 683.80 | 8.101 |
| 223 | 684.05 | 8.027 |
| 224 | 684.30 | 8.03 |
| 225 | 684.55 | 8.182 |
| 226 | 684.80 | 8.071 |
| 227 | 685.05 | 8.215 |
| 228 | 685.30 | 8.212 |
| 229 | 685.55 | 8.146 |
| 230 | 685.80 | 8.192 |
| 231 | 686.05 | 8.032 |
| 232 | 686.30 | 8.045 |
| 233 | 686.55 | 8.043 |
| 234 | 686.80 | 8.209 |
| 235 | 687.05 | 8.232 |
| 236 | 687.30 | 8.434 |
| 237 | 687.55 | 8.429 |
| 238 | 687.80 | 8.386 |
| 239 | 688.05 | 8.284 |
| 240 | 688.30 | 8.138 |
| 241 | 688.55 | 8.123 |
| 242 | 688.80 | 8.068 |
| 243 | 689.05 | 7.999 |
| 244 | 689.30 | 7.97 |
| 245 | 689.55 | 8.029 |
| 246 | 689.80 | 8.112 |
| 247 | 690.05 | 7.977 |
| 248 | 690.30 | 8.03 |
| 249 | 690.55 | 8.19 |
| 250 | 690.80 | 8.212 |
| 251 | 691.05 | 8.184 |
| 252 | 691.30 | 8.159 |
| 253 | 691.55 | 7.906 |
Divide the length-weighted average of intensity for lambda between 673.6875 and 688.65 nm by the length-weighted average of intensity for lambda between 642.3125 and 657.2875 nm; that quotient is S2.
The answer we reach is 0.96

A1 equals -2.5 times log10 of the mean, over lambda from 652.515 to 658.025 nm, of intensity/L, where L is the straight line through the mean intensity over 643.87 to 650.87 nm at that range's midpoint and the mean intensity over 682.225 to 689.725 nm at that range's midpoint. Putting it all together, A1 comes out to 0.02 mag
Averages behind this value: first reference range 8.66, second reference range 8.18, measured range 8.37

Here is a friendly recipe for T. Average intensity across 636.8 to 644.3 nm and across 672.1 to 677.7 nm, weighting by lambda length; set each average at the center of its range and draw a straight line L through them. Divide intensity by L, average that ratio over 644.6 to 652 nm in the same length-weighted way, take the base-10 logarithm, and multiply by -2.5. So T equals 0.006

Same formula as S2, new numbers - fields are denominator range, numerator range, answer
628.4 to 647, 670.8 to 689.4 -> 0.94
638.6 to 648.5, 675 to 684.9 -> 0.94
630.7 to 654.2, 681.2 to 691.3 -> 0.93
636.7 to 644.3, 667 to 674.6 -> 0.95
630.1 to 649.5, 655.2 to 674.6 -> 0.96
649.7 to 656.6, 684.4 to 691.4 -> 0.96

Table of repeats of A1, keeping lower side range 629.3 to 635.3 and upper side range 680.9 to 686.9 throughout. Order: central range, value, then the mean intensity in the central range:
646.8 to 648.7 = -0.016 mag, 8.78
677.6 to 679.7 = 0.003 mag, 8.23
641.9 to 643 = -0.015 mag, 8.84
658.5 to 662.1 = -0.015 mag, 8.61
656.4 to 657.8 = 0.044 mag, 8.19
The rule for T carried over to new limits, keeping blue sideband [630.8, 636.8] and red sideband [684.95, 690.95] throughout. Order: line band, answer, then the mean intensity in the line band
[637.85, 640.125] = 0.00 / 8.8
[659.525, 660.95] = -0.02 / 8.66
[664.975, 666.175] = 0.00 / 8.49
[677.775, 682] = 0.00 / 8.25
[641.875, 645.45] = -0.01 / 8.81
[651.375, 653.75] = -0.02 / 8.79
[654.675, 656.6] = 0.09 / 7.92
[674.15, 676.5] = -0.01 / 8.42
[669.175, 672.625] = 0.00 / 8.42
